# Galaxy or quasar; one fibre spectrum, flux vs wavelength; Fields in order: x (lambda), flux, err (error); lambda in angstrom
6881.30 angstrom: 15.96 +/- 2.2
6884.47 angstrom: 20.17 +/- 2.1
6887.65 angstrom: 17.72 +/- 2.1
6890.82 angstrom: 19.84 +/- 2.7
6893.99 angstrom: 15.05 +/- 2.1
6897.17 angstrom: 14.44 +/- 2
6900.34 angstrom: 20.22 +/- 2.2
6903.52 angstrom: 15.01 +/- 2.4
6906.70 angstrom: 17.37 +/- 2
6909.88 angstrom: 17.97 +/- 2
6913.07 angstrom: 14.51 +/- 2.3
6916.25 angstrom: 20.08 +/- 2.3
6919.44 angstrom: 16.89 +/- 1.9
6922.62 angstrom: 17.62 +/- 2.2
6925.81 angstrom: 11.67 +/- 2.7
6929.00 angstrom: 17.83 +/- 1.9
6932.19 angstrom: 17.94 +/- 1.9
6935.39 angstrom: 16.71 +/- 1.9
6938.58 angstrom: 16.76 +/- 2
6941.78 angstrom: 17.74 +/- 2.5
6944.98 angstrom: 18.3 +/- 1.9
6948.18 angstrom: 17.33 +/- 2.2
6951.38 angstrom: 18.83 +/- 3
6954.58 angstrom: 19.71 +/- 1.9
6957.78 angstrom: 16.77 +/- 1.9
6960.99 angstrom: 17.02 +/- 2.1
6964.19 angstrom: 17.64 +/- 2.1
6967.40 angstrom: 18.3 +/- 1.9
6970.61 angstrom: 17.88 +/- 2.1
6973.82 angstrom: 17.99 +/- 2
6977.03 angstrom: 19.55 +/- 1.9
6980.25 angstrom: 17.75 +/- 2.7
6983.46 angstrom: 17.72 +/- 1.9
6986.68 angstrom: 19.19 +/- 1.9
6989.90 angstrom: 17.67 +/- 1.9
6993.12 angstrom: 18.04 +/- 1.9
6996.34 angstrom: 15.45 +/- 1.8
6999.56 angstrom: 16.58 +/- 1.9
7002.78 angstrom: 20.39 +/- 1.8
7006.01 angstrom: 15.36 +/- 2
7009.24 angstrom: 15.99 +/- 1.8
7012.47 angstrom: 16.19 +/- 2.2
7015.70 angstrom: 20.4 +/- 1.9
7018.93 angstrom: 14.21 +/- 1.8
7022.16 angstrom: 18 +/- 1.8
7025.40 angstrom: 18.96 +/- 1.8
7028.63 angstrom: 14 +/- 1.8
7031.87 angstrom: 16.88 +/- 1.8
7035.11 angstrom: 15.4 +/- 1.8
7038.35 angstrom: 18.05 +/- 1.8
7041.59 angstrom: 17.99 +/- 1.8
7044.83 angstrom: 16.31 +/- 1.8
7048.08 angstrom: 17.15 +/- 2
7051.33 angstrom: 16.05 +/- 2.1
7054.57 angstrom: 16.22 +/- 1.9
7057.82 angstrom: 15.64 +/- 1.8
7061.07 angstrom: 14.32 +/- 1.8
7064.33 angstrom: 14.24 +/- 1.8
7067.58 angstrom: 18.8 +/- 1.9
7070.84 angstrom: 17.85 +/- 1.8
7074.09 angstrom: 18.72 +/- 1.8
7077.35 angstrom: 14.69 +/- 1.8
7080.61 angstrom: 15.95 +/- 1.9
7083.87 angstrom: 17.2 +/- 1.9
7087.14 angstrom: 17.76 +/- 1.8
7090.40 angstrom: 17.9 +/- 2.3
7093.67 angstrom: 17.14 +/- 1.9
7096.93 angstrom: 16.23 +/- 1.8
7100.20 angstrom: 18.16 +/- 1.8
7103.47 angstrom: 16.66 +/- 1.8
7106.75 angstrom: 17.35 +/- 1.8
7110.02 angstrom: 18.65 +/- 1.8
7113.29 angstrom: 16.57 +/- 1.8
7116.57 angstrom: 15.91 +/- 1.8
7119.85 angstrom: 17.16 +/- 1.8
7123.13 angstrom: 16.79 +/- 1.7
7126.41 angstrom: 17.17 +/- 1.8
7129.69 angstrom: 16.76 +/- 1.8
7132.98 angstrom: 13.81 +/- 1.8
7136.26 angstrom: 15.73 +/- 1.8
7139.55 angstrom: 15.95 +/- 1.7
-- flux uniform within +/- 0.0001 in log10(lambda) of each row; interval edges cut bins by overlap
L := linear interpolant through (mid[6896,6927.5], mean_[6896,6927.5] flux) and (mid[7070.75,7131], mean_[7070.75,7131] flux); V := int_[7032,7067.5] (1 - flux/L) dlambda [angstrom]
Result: 1.4 angstrom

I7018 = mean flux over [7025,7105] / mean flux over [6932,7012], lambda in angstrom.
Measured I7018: 0.9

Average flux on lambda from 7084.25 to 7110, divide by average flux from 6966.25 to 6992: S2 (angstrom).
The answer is 0.95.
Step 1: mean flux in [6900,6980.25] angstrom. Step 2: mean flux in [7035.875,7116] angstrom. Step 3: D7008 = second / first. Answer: 0.97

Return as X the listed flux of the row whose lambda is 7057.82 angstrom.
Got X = 15.64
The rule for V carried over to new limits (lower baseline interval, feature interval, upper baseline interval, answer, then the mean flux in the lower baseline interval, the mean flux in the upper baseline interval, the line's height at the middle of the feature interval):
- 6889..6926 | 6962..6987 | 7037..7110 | -1.88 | 16.9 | 16.9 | 16.9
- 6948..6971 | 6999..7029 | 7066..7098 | 0.86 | 18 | 17.2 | 17.7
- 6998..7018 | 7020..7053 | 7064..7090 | 0.80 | 17.4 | 17.1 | 17.3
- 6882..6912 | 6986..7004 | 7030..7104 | -0.77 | 17.4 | 16.7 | 17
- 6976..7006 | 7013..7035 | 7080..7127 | 0.92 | 17.9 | 17.1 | 17.6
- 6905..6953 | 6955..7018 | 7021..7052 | -2.45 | 17.2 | 16.9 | 17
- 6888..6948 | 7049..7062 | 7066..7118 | 1.11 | 17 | 17.2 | 17.2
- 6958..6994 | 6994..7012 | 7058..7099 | 0.92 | 18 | 16.7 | 17.7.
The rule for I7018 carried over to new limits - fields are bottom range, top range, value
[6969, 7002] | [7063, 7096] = 0.95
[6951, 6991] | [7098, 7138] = 0.92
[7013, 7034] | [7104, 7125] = 1.00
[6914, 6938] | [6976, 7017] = 1.05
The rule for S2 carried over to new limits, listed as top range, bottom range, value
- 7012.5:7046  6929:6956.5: 0.95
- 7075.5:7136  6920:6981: 0.96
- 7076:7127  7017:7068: 1.04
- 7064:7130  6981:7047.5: 1.00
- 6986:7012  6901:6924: 1.00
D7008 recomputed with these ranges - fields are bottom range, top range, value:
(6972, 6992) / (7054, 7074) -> 0.89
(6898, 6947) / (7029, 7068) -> 0.95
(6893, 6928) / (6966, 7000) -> 1.08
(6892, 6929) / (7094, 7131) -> 1.03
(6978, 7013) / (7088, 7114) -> 1.00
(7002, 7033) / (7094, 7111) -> 1.02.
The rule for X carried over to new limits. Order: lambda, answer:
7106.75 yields 17.35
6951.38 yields 18.83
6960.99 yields 17.02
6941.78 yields 17.74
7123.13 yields 16.79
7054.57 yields 16.22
